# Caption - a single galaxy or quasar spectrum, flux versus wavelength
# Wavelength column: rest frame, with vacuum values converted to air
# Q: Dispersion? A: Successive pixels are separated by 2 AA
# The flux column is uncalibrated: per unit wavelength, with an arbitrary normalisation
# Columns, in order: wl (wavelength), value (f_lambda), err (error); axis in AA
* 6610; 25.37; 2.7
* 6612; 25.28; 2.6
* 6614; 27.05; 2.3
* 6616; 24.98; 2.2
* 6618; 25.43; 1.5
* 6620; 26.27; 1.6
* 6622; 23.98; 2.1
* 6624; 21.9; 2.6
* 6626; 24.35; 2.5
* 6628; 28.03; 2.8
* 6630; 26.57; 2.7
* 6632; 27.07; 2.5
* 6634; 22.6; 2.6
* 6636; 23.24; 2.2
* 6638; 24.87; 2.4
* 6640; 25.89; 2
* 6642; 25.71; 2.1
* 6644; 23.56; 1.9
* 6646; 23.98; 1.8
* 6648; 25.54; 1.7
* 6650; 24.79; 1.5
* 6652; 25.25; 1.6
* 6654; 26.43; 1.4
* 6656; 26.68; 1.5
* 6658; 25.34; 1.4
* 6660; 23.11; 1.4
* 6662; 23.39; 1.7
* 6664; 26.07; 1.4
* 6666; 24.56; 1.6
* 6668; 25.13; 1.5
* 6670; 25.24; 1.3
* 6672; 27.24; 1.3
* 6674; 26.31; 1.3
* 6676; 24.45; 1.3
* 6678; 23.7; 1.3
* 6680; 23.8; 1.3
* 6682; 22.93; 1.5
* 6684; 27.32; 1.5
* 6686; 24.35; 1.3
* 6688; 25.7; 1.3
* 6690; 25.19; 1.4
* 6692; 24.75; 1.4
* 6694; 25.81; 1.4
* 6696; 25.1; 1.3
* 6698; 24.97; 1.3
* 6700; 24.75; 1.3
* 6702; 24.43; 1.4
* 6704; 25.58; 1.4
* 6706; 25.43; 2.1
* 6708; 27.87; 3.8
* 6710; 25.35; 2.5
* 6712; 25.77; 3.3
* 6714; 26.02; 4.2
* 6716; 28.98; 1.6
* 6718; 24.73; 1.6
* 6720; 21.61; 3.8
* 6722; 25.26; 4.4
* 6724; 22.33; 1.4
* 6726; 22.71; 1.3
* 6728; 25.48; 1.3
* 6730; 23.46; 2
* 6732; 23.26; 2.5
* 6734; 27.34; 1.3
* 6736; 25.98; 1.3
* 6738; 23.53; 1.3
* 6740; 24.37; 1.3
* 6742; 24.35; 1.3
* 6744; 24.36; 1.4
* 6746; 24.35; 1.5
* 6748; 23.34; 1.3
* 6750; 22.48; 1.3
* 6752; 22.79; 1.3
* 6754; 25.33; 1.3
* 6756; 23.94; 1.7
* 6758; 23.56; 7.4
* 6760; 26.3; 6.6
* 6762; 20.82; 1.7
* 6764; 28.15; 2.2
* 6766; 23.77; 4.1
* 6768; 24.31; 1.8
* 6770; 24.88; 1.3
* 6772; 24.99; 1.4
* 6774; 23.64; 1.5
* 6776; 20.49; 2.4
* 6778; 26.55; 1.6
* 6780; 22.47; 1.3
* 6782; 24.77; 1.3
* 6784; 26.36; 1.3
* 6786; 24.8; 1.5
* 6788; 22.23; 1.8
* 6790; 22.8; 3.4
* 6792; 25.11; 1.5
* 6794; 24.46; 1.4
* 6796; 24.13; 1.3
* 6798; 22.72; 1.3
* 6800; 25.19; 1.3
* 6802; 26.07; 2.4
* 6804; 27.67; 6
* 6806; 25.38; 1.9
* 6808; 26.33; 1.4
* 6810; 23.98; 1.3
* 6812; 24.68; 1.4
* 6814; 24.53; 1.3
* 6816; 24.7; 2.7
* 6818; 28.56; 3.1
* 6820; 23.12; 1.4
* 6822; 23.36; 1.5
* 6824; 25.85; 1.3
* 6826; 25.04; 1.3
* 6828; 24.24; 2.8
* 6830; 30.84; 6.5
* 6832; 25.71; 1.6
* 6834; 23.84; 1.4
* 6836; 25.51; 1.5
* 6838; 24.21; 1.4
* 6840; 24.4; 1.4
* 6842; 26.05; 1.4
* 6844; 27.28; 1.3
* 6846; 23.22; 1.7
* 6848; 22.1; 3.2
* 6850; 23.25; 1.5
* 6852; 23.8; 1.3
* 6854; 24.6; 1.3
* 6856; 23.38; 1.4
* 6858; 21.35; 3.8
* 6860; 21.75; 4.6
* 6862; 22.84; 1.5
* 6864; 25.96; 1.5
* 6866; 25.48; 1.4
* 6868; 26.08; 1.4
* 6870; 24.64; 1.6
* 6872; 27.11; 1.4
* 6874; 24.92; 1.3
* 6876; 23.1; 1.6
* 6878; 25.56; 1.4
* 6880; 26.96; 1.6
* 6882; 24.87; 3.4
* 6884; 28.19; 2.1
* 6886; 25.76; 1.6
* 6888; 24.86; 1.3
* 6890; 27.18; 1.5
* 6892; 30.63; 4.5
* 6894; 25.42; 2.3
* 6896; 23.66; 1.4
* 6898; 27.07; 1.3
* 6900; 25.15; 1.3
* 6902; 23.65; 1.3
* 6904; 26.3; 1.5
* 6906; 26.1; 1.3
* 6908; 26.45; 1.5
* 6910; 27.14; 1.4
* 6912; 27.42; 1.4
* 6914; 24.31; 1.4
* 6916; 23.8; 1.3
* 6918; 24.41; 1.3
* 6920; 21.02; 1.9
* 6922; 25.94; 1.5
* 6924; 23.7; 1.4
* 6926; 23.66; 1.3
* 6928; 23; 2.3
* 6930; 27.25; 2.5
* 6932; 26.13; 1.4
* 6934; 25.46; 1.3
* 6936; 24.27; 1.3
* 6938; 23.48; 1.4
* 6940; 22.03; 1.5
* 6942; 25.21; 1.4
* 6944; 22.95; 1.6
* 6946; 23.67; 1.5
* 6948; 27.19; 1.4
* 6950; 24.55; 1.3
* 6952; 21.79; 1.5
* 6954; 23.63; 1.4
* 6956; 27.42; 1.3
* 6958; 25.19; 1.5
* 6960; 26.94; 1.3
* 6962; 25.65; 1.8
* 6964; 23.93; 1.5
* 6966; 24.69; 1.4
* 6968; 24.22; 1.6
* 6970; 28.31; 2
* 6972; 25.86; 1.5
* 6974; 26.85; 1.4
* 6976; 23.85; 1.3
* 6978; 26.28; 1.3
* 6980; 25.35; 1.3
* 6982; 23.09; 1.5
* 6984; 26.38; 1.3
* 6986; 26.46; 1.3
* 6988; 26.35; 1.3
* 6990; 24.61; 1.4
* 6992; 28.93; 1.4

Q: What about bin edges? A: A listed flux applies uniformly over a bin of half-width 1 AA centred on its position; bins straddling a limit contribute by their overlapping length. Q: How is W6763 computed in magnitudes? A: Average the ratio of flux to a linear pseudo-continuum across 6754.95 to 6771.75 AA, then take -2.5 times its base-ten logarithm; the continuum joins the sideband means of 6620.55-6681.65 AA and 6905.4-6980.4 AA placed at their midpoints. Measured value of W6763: 0.02 mag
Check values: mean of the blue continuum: 24.9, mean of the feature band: 24.5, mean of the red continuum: 25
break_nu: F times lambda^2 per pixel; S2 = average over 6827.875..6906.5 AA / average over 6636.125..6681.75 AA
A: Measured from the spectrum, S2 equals 1.1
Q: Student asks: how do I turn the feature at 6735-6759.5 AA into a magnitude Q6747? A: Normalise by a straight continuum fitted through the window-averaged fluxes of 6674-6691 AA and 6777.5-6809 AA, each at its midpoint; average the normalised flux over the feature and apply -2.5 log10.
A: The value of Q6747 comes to 0.03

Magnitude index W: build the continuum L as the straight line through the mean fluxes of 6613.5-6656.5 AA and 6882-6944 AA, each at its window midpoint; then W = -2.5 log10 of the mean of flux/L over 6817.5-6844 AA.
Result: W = -0.010 mag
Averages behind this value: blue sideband 25.2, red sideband 25.2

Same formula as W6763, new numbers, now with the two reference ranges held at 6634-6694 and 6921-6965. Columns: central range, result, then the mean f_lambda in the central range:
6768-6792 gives 0.035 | 24.1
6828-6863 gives 0.019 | 24.4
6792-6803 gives 0.011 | 24.6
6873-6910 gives -0.051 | 25.9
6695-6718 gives -0.038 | 25.8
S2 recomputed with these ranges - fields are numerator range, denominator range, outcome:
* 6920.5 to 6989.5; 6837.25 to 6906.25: 1.02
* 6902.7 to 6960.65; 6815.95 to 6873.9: 1.03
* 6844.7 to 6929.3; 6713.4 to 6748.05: 1.06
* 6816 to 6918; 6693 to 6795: 1.07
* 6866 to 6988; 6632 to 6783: 1.09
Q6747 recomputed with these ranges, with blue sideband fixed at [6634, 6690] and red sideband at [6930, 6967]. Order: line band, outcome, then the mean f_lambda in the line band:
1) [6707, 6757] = 0.01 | 24.6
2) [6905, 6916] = -0.05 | 26.1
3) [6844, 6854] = 0.05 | 23.7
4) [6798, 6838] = -0.02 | 25.4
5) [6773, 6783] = 0.06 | 23.6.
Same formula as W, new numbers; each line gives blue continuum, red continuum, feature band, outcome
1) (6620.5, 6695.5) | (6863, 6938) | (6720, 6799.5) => 0.05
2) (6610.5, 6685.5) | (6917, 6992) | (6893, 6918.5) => -0.02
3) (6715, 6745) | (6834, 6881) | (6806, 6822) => -0.02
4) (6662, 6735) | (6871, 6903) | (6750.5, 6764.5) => 0.05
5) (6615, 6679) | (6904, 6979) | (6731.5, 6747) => 0.01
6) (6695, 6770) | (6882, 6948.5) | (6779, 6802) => 0.03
